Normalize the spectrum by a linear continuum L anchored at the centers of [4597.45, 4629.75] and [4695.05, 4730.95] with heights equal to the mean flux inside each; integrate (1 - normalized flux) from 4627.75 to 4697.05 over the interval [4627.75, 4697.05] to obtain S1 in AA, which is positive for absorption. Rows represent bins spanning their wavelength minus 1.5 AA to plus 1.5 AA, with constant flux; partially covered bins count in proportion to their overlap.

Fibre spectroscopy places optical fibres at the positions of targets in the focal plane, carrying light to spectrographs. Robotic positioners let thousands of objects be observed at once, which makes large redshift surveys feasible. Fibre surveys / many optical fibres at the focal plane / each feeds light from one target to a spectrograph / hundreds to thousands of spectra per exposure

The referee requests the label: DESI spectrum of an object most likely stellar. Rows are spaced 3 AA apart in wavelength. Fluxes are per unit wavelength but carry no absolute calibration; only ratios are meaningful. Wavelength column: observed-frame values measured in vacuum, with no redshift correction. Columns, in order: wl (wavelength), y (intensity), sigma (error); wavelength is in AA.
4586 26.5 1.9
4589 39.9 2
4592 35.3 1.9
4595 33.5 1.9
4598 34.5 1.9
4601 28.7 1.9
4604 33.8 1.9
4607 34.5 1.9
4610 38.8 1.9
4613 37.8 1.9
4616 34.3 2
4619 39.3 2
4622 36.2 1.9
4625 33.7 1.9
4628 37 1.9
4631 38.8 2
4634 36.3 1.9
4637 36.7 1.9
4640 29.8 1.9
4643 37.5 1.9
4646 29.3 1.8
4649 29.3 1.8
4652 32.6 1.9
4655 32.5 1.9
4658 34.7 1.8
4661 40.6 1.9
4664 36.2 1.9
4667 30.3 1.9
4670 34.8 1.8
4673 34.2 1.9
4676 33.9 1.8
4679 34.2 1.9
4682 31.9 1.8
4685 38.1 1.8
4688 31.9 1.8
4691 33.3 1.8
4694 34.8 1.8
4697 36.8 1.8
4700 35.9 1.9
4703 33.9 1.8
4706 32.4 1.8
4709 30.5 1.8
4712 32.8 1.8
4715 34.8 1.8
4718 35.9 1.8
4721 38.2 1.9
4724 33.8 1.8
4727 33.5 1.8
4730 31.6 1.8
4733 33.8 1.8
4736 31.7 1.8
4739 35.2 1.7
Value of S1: 1.0 AA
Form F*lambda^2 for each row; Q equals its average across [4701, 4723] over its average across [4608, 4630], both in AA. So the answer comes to 1.0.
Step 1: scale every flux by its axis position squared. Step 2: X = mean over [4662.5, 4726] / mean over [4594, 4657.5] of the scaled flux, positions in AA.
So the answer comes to 1.0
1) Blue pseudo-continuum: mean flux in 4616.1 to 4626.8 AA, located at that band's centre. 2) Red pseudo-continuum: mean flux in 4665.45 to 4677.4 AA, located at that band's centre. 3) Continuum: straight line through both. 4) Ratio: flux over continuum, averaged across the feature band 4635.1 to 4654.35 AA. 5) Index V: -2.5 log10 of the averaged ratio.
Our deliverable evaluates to 0.07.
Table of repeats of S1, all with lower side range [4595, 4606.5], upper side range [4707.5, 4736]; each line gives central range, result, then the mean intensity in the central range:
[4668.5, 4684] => -0.3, 33.9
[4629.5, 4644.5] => -1.3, 35.8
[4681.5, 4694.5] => -0.2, 34.1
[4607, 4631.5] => -2.9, 36.8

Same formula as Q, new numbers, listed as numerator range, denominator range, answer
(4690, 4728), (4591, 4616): 1.04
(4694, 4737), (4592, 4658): 1.02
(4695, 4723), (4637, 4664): 1.05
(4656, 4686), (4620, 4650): 1.02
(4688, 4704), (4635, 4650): 1.08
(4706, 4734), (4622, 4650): 1.02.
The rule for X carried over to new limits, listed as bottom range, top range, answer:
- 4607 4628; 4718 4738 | 0.97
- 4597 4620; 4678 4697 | 1.01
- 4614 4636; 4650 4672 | 0.96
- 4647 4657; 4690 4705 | 1.13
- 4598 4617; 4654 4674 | 1.03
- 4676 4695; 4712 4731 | 1.03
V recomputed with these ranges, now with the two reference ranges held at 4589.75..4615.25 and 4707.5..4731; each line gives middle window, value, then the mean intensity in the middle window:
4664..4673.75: 0.026 mag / 33.5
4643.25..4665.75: 0.019 mag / 33.8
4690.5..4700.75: -0.039 mag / 35.3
